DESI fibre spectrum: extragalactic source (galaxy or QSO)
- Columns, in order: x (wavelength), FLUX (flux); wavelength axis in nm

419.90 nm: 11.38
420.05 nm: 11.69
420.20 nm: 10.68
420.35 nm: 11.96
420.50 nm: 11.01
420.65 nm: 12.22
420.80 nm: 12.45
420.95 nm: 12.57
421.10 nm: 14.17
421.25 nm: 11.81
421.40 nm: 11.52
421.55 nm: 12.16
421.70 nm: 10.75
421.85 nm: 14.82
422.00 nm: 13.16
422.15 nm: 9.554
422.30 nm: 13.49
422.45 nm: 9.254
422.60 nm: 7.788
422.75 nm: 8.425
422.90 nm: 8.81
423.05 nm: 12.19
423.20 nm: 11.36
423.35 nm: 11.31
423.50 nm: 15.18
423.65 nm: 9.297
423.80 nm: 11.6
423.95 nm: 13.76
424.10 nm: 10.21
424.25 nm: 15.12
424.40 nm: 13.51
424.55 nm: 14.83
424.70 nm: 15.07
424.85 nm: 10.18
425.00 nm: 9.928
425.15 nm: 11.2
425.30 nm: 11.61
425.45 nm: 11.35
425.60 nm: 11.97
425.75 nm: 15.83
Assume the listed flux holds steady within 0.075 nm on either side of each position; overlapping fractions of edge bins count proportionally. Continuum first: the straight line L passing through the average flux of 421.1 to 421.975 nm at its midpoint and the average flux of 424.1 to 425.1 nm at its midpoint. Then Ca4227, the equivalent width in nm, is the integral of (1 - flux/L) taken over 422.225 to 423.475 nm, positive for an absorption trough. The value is 0.21 nm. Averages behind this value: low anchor 12.4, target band 10.5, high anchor 12.8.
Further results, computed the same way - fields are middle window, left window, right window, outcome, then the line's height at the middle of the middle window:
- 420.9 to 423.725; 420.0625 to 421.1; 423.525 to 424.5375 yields 0.19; 12.3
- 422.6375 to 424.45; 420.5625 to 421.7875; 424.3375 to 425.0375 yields 0.15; 12.6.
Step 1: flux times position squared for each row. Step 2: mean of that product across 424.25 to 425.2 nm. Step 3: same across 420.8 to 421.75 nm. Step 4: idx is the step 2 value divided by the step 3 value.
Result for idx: 1.06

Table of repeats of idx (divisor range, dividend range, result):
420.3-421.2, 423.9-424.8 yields 1.12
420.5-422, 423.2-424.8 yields 1.05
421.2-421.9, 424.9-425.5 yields 0.92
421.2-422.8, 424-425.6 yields 1.11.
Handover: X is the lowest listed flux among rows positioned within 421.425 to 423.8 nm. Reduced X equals 7.788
